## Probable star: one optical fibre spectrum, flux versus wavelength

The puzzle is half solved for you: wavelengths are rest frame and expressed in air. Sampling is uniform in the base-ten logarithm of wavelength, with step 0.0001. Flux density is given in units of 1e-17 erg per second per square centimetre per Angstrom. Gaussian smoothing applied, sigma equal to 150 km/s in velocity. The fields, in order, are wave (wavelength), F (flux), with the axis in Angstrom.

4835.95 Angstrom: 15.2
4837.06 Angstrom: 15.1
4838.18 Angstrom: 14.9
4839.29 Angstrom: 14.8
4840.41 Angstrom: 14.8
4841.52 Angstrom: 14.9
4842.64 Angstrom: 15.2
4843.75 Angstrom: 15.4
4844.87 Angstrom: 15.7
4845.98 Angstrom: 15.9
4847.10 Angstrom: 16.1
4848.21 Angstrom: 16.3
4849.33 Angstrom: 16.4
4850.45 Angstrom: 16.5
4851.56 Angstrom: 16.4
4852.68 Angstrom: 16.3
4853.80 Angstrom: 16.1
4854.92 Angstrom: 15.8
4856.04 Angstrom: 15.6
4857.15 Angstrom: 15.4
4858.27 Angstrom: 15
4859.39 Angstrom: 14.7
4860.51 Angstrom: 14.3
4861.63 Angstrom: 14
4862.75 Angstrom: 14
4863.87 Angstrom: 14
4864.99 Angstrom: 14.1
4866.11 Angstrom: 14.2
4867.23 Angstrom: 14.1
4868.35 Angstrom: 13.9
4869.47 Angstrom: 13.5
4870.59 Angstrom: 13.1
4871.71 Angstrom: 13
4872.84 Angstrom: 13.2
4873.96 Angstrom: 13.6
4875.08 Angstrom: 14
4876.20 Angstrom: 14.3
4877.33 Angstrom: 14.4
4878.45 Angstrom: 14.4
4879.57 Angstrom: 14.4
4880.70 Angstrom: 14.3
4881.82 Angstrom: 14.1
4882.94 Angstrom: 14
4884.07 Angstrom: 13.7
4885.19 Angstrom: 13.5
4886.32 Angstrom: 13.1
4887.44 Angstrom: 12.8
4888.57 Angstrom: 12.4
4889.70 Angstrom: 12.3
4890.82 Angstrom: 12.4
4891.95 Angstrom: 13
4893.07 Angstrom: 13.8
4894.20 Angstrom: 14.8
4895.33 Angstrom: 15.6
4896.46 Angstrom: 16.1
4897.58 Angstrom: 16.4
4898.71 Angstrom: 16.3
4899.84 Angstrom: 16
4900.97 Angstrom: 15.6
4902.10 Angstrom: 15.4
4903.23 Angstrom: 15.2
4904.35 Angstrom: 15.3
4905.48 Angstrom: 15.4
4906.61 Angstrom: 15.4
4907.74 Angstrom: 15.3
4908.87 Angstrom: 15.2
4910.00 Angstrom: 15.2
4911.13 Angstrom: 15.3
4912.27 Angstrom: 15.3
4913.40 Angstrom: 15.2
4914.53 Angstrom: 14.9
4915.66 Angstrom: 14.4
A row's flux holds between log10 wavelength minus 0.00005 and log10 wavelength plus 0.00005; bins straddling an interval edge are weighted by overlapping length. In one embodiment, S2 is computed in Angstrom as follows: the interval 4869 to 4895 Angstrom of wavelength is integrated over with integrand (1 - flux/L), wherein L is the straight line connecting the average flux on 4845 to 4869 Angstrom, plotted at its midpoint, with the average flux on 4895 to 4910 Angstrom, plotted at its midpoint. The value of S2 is 3.10 Angstrom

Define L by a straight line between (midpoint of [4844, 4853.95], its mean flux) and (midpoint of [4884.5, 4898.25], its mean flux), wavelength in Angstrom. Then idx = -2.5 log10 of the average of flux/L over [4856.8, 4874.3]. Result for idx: 0.10 mag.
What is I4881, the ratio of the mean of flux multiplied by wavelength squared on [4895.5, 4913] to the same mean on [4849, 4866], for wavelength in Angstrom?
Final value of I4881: 1.0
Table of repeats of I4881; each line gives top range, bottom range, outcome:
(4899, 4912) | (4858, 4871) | 1.11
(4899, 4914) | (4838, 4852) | 1.01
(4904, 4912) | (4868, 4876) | 1.15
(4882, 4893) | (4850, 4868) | 0.88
